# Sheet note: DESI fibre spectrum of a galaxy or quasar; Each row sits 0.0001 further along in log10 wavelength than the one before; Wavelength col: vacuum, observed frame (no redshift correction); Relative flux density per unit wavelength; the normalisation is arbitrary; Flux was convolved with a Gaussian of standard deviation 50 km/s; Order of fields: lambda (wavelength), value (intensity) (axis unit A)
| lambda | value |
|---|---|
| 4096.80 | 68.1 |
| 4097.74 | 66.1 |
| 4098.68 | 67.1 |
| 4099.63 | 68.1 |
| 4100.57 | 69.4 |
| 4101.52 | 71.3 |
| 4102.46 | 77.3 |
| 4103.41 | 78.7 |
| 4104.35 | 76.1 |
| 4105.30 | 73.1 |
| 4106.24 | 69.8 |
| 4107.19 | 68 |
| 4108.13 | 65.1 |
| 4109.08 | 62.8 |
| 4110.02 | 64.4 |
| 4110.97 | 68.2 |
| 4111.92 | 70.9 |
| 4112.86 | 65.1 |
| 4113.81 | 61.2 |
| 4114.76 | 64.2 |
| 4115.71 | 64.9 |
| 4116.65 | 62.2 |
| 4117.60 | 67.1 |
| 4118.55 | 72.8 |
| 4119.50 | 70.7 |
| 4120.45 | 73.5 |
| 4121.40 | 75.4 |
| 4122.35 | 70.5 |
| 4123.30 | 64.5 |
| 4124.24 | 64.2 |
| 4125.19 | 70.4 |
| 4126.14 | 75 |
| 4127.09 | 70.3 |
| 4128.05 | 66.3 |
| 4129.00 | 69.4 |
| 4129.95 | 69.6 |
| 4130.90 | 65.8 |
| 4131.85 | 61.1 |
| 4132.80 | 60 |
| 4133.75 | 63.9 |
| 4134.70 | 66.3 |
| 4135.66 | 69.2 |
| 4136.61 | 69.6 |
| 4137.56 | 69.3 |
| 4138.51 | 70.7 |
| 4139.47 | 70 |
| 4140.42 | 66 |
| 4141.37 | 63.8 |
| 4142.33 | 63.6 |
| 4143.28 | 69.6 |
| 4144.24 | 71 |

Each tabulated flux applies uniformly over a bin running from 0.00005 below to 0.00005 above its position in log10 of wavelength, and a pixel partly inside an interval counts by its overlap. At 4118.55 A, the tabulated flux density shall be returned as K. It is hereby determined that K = 72.8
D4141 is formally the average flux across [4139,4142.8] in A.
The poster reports 65.9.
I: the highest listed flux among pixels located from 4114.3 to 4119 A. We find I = 72.8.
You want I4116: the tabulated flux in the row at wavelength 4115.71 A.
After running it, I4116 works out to 64.9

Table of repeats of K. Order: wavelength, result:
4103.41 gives 78.7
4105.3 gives 73.1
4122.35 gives 70.5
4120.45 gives 73.5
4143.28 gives 69.6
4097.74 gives 66.1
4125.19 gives 70.4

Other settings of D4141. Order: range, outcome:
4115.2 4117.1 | 63.8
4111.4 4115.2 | 65.4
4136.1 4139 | 69.9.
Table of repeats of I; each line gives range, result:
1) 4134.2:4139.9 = 70.7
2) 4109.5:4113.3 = 70.9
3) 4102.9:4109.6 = 78.7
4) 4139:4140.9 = 70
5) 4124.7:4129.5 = 75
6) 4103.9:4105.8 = 76.1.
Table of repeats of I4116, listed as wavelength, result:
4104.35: 76.1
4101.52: 71.3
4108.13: 65.1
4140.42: 66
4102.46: 77.3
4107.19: 68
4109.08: 62.8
